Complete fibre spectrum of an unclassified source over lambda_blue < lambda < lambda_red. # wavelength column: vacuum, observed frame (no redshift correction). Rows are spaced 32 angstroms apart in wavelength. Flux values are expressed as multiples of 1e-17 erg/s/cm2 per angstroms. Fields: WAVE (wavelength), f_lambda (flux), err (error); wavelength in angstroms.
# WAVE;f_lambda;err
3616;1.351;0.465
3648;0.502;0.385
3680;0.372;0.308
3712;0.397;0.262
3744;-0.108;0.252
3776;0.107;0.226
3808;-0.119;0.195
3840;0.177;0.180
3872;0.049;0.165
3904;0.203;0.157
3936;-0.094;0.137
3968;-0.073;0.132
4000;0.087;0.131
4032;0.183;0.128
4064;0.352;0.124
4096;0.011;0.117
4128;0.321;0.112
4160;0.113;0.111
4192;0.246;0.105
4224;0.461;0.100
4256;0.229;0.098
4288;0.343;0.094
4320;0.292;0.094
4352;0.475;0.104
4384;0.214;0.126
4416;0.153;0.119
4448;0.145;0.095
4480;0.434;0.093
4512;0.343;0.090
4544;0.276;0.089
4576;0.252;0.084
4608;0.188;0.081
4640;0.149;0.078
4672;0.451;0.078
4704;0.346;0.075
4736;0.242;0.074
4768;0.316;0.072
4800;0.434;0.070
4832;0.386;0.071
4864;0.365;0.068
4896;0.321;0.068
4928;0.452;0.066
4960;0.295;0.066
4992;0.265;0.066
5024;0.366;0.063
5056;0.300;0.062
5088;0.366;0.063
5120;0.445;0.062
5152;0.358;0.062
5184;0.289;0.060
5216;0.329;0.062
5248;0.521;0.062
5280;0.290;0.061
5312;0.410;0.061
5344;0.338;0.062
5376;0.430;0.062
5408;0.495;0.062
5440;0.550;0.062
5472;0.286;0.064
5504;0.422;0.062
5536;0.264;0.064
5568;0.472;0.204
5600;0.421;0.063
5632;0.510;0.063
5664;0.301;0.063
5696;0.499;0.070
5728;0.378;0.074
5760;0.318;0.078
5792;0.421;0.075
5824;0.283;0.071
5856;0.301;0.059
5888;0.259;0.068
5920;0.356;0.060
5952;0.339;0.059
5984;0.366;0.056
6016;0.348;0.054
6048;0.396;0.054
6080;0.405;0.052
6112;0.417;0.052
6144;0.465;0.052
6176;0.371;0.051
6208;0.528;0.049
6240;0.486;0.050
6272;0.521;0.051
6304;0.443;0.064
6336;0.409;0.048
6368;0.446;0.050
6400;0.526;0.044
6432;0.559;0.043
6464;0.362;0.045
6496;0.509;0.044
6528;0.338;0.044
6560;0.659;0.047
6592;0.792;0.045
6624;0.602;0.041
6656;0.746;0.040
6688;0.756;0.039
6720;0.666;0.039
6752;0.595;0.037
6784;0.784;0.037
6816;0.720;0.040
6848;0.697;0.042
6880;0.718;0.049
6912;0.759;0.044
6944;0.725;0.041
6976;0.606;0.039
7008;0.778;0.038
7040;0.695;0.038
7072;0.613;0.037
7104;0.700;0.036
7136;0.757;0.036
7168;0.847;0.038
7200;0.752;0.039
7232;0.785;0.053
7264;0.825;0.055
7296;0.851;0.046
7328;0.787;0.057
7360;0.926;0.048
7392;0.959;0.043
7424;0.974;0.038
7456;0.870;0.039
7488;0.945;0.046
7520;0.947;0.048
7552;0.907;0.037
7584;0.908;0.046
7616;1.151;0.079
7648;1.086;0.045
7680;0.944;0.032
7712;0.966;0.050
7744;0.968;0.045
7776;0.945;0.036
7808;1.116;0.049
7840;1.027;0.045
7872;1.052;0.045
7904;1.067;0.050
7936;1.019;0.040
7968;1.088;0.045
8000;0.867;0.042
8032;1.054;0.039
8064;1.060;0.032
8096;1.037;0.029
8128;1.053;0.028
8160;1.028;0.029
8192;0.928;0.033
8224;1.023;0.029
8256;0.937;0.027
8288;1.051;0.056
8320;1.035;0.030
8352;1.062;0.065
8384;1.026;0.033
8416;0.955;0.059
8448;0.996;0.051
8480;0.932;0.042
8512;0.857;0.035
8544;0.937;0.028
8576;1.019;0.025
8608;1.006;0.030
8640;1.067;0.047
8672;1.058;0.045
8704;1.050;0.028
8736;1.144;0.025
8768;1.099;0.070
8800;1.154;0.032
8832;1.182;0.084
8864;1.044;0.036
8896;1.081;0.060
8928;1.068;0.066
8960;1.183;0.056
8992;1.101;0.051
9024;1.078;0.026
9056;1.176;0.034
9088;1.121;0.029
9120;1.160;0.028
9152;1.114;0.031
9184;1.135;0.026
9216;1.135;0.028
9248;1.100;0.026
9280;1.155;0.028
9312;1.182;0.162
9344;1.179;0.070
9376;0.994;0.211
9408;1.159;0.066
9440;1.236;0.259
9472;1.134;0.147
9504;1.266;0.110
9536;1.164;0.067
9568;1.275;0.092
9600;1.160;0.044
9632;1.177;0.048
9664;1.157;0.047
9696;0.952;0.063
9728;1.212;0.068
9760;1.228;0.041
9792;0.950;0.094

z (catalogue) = 0.64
